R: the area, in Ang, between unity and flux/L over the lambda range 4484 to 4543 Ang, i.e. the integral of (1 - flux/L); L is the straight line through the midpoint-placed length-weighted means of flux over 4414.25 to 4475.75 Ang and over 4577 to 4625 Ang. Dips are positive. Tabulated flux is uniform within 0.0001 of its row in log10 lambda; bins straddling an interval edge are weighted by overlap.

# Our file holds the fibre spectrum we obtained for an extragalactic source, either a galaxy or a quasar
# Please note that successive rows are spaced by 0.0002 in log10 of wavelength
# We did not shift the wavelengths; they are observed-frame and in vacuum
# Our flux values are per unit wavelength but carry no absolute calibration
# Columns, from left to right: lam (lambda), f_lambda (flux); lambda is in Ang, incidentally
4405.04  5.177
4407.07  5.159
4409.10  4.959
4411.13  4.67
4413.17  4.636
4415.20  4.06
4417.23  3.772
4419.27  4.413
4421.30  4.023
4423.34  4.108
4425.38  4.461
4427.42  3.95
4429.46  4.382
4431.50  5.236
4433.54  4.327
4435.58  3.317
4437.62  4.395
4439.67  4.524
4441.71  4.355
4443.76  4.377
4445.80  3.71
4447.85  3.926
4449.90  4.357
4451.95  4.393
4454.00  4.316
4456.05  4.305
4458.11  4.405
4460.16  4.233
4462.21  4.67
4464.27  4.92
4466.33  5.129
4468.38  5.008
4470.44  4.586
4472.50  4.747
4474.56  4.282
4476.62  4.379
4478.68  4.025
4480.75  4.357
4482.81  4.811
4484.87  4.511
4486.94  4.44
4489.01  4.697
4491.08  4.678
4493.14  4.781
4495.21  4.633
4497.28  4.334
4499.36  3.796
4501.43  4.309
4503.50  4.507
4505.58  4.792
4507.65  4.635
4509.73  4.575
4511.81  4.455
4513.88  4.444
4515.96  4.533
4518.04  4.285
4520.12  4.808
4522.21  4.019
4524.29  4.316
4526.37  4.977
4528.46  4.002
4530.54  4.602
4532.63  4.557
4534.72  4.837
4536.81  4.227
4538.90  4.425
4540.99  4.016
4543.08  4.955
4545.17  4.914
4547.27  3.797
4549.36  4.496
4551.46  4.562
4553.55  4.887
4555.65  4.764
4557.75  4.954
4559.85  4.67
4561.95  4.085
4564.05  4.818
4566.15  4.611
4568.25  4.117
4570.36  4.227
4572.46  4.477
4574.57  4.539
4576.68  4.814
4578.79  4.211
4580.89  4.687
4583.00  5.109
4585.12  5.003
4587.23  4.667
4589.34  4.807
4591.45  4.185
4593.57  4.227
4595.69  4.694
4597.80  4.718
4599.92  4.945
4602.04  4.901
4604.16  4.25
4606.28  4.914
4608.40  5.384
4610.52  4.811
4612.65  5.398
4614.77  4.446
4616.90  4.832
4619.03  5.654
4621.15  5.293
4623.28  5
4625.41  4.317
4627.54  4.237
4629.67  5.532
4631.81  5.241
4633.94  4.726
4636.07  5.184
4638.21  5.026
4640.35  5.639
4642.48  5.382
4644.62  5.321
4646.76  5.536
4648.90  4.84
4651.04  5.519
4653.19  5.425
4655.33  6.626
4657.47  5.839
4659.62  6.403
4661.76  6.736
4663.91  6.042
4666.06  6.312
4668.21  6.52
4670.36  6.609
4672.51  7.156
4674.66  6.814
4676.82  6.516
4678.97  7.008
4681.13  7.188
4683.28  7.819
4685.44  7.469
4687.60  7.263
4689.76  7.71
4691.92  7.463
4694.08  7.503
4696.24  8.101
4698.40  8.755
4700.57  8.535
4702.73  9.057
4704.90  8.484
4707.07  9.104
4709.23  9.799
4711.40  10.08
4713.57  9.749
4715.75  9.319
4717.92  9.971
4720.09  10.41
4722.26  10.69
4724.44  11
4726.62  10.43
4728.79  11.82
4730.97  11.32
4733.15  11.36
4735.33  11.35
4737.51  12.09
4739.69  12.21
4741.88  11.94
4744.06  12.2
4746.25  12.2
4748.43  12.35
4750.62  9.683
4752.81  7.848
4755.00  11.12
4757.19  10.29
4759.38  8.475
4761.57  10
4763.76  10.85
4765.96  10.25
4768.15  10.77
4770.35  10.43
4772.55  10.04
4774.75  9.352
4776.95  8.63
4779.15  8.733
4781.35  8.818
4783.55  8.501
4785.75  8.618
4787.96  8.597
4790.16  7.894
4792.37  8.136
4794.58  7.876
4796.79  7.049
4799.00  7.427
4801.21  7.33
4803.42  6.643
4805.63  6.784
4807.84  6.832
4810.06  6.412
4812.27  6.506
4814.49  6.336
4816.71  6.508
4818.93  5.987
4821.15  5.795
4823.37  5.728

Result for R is 1.0 Ang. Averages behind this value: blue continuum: 4.36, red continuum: 4.82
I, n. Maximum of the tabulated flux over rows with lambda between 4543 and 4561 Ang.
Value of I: 4.955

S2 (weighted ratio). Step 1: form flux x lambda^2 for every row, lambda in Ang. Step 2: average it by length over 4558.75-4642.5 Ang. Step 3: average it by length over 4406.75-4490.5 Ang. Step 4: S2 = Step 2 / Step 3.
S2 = 1.16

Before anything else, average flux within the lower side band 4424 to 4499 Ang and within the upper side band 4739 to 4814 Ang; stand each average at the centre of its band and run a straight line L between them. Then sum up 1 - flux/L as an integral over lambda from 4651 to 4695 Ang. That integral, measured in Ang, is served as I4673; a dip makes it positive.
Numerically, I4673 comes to 4.6 Ang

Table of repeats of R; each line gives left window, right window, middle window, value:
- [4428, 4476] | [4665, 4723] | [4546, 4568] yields 5.5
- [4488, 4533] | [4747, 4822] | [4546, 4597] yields 7.6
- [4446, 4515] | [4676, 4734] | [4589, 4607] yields 5.9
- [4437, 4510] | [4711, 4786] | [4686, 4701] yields 2.2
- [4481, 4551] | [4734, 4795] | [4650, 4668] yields 3.6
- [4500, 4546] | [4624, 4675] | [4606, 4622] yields 0.8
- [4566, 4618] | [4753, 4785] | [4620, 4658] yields 4.8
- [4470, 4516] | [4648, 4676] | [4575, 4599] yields 3.6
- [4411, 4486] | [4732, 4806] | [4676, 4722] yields -0.1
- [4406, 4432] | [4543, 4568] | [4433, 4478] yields 0.9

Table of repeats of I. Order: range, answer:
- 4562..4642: 5.654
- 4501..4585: 5.109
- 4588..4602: 4.945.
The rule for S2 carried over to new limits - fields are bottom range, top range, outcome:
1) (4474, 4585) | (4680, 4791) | 2.35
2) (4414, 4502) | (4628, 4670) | 1.41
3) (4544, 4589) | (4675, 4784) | 2.25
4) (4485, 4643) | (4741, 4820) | 2.07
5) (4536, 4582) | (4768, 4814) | 1.97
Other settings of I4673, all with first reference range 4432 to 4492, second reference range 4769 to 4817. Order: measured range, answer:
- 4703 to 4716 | -4.4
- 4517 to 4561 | 6.0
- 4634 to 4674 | 3.6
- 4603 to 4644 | 7.4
